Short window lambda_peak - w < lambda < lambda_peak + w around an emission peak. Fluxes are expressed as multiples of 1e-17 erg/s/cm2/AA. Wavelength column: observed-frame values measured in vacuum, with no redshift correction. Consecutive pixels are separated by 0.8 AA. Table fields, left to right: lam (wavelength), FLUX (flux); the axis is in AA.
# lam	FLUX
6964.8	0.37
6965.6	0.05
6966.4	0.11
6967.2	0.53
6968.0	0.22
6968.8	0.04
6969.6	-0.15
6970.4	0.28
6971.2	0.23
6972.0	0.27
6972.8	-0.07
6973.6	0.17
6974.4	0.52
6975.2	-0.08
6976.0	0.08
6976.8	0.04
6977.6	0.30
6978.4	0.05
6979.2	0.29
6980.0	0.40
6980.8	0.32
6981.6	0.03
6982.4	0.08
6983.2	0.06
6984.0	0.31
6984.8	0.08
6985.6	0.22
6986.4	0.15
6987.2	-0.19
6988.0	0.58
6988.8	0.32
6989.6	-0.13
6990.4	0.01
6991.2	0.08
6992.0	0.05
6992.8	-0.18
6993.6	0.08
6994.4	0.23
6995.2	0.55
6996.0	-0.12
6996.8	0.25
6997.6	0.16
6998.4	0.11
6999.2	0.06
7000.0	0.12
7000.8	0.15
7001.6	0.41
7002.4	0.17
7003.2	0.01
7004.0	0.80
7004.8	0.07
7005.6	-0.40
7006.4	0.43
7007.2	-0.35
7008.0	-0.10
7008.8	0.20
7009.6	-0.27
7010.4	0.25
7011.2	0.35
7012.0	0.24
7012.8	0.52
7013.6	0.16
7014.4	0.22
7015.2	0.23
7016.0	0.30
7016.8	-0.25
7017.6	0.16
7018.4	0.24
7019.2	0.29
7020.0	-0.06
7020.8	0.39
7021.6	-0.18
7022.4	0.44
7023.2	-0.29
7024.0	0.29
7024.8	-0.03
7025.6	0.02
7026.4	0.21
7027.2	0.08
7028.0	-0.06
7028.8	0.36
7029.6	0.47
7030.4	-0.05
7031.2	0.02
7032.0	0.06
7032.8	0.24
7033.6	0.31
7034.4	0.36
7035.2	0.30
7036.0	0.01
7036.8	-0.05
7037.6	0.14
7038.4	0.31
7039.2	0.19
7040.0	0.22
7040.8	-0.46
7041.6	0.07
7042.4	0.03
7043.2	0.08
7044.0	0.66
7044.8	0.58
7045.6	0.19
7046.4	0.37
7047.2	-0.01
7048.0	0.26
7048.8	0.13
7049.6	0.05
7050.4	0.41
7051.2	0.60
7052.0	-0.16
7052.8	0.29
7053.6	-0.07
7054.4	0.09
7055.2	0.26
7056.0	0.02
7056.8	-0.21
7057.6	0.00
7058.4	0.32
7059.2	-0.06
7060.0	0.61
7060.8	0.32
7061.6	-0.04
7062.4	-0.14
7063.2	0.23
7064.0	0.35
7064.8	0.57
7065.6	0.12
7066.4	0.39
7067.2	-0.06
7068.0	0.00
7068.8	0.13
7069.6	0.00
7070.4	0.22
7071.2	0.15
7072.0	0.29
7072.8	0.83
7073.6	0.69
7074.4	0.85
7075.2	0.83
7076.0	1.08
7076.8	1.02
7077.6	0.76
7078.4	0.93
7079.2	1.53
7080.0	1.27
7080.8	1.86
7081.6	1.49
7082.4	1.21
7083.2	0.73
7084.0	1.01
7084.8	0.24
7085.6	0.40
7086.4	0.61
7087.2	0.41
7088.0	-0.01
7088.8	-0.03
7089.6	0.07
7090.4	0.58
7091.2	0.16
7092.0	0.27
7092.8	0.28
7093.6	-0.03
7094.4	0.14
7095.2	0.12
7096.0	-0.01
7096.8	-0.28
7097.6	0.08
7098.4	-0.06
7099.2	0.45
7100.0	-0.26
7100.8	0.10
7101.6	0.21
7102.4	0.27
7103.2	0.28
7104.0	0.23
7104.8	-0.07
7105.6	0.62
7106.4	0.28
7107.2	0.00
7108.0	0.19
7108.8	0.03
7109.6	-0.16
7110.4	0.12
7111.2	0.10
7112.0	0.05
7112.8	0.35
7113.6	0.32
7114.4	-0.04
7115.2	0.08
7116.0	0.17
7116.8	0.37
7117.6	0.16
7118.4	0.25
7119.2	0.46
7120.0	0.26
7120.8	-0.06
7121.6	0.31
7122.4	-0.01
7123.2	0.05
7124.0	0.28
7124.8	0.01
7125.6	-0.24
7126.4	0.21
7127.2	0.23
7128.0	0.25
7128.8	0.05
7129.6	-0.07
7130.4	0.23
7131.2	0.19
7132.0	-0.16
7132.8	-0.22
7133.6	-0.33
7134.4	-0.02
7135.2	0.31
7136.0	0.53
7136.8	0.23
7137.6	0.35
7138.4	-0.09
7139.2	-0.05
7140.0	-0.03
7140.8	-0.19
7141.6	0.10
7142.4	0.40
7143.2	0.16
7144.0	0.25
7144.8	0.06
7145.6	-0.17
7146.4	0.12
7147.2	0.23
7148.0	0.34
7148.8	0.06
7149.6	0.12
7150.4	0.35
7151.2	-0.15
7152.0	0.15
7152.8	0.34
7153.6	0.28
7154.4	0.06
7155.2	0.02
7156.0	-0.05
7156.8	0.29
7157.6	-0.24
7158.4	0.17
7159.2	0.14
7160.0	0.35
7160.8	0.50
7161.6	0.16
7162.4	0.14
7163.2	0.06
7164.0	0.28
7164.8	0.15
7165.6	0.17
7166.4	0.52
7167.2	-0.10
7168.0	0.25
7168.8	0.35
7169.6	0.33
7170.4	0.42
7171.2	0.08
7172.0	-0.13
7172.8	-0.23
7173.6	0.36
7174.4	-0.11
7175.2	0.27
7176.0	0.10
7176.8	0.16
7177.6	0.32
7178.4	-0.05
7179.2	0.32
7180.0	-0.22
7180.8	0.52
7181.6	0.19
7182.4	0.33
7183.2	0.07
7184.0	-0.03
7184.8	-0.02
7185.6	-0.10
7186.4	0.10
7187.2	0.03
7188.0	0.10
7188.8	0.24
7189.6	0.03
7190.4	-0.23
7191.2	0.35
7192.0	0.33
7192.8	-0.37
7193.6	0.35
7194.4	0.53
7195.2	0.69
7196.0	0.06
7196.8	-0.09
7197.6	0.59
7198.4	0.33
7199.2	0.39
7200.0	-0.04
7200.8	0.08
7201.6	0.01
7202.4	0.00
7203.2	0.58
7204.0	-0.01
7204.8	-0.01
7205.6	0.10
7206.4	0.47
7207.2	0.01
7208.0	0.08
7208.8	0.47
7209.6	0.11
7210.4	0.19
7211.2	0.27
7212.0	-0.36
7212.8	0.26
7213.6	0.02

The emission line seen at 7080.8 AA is [O II]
